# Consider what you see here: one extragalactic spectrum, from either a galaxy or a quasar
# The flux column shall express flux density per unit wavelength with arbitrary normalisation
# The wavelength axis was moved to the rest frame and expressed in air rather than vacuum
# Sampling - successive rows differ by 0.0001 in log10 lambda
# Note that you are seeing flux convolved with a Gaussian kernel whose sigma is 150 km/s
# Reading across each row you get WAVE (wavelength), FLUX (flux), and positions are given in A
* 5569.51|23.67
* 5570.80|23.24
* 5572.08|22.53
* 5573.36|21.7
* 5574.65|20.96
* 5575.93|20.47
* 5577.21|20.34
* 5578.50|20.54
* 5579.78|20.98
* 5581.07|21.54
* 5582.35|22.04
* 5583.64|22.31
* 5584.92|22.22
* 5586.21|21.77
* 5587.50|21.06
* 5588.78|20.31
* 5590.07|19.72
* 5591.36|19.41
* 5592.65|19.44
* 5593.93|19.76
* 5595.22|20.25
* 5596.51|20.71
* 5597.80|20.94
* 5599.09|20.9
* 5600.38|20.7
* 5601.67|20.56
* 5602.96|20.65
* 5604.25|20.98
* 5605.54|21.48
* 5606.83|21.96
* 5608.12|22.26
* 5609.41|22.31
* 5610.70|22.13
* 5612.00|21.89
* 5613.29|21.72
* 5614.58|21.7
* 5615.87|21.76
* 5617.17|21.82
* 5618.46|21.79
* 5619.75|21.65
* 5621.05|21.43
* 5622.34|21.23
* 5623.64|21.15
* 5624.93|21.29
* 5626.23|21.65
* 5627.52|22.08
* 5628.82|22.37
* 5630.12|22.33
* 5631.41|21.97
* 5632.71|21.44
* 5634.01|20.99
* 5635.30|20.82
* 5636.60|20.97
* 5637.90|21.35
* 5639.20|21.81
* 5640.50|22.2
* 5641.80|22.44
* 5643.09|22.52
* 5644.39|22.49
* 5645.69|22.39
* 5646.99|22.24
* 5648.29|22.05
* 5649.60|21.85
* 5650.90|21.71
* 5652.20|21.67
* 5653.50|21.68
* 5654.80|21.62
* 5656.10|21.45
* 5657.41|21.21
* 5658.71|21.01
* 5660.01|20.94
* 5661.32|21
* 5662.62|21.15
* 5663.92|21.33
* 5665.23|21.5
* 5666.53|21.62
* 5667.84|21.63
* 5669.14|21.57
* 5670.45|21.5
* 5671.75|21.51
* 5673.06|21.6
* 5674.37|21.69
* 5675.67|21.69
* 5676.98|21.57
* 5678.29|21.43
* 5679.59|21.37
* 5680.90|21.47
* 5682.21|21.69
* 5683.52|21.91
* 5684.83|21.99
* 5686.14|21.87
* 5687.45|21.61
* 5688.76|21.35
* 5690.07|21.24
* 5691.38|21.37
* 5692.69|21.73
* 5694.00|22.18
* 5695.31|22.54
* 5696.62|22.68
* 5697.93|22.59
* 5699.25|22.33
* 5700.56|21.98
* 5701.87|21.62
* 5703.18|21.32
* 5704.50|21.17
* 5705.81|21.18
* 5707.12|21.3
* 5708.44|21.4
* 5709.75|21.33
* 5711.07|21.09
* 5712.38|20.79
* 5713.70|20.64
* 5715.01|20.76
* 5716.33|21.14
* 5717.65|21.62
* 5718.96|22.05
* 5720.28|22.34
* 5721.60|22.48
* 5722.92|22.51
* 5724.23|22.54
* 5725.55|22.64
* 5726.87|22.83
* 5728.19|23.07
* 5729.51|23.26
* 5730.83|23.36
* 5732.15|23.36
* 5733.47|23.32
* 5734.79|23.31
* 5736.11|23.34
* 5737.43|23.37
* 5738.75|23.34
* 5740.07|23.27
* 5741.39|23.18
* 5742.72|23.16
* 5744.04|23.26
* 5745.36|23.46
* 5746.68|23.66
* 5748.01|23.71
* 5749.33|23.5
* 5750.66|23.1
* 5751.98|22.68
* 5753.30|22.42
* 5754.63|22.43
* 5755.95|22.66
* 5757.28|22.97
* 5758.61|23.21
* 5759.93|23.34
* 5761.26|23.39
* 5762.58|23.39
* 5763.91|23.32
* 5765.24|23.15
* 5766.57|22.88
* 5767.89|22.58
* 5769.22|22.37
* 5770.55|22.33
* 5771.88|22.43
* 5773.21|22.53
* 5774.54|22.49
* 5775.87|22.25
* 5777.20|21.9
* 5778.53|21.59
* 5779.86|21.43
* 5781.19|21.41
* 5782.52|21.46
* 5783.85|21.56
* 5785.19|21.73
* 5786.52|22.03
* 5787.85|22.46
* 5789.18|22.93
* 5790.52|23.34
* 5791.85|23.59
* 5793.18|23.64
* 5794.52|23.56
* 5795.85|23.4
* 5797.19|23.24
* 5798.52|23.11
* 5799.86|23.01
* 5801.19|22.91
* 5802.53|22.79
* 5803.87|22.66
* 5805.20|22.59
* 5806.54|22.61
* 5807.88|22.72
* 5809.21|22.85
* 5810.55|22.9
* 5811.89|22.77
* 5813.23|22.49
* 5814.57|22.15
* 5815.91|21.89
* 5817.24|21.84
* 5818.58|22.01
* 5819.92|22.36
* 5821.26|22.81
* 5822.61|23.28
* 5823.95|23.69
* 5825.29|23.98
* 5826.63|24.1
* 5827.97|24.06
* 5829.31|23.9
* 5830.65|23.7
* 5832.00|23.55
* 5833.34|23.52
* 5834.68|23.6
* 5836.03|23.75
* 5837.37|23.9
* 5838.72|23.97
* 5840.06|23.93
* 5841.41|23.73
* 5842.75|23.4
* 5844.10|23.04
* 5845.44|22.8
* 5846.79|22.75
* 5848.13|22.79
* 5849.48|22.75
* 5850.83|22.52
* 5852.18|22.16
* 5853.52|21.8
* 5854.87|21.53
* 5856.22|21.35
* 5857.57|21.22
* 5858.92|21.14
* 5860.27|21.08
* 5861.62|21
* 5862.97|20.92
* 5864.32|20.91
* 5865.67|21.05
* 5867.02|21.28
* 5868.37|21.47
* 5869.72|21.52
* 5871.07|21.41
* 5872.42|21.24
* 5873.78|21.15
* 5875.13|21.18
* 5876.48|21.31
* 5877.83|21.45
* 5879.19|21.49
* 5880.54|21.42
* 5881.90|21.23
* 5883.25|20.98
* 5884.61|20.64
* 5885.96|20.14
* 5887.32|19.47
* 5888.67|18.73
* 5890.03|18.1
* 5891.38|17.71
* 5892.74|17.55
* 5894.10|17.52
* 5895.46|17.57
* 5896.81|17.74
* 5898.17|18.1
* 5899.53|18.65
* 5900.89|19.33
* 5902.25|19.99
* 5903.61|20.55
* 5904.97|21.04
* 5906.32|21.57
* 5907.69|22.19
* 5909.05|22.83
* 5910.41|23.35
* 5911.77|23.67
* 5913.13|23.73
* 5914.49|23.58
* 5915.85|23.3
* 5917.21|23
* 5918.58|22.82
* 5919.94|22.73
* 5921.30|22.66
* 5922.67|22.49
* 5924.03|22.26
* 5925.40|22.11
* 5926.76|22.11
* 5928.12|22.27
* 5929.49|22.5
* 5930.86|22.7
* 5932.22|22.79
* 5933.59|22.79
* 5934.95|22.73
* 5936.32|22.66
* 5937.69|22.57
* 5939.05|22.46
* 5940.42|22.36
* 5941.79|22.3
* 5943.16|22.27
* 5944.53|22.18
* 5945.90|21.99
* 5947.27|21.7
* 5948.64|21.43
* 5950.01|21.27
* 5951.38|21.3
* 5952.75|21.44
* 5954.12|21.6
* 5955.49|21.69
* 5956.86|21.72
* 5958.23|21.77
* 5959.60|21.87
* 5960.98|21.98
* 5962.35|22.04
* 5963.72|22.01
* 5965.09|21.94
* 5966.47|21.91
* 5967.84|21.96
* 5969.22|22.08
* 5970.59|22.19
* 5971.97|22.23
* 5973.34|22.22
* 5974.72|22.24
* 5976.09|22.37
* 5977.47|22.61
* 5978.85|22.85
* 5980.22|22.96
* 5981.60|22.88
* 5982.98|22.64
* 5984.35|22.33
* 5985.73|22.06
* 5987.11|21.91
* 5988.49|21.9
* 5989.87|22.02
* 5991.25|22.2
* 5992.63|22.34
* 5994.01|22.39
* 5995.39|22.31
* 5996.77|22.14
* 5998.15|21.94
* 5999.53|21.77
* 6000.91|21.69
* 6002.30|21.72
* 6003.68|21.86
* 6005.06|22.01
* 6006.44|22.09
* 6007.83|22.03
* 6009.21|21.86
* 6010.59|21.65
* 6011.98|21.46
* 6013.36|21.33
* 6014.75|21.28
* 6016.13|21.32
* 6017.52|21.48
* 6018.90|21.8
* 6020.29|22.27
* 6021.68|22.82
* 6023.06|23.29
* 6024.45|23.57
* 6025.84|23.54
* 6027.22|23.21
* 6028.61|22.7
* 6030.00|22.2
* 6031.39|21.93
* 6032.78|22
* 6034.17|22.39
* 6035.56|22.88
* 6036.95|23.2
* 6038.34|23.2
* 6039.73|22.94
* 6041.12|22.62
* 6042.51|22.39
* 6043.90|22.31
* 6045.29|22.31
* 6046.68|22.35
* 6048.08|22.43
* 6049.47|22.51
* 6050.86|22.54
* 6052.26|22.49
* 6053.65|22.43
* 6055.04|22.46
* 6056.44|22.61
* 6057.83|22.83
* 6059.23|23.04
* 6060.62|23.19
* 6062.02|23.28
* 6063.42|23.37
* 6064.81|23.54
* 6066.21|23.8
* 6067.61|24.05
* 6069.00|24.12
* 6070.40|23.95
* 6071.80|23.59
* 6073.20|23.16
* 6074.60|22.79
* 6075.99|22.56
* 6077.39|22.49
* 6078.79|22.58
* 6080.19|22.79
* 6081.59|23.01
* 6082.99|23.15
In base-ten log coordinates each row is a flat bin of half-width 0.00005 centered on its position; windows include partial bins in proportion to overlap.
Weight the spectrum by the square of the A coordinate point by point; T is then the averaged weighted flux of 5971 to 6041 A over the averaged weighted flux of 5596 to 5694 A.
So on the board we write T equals 1.2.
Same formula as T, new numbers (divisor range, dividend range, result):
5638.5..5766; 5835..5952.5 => 1.04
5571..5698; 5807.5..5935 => 1.10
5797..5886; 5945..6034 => 1.04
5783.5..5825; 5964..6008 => 1.04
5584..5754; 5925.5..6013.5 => 1.12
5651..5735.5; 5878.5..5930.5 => 1.04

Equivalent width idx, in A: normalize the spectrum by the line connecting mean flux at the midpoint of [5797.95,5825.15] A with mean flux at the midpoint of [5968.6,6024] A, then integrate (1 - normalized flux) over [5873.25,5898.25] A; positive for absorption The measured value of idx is 3.1 A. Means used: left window 22.7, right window 22.1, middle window 19.7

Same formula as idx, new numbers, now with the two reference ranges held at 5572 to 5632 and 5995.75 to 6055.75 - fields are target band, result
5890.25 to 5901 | 2.0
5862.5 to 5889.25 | 1.2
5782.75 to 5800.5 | -0.9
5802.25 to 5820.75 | -0.6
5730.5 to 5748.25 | -1.4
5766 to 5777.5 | -0.4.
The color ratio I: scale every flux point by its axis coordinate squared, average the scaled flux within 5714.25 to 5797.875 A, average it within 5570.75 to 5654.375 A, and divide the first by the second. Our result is 1.1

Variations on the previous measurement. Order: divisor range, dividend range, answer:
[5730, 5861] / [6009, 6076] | 1.08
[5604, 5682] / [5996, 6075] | 1.19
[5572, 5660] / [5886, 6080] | 1.17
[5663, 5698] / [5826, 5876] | 1.10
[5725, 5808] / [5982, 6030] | 1.05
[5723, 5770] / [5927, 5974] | 1.03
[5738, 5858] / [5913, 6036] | 1.03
